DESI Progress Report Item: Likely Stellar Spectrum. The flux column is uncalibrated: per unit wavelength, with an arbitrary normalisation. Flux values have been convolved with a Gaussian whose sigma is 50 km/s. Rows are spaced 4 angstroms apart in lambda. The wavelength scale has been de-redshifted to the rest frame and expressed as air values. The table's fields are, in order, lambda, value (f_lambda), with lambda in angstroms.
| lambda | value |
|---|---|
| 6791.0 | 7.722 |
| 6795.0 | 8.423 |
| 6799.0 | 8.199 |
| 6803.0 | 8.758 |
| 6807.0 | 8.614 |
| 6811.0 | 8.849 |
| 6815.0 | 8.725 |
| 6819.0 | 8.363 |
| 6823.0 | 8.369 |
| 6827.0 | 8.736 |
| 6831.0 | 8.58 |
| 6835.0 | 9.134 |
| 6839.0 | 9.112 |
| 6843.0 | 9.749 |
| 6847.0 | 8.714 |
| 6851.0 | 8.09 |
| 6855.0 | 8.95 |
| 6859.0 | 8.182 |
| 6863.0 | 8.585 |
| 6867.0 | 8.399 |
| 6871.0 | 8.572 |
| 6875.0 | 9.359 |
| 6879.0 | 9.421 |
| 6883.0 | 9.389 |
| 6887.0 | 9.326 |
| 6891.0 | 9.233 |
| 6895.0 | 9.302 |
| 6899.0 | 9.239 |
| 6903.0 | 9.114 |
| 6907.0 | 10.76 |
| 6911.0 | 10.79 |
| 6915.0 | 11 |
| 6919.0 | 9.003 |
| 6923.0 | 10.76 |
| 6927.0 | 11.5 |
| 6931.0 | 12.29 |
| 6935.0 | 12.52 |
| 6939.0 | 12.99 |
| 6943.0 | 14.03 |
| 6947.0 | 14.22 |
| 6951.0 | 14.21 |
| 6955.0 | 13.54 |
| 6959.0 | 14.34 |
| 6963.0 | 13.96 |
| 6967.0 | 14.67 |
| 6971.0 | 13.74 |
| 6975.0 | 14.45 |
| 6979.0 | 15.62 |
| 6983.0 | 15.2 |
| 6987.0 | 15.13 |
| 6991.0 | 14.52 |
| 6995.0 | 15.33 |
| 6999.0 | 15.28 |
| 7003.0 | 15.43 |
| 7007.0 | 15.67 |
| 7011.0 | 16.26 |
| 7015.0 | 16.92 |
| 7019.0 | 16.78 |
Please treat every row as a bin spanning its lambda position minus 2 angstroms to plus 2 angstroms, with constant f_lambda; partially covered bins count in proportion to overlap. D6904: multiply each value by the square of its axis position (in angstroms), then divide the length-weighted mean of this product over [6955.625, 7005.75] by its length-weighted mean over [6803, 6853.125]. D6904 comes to 1.8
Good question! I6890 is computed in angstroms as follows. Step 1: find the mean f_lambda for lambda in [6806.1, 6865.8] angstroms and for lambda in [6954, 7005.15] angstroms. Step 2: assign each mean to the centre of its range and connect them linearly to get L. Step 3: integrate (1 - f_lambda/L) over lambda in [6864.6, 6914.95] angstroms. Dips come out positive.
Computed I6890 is 6.9 angstroms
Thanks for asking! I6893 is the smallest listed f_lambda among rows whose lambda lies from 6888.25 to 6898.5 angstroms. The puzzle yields 9.233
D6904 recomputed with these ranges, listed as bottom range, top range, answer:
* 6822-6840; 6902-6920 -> 1.19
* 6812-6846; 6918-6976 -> 1.54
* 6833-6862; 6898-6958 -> 1.37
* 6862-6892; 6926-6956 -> 1.49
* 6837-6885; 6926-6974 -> 1.57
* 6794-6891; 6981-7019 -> 1.86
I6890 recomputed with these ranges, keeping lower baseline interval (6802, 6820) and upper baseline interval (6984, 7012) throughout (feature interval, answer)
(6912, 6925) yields 2.3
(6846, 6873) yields 4.9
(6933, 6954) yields -0.3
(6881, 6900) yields 3.6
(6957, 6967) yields -0.1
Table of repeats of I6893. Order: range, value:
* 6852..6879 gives 8.182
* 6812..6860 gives 8.09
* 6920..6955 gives 10.76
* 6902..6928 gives 9.003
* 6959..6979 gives 13.74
